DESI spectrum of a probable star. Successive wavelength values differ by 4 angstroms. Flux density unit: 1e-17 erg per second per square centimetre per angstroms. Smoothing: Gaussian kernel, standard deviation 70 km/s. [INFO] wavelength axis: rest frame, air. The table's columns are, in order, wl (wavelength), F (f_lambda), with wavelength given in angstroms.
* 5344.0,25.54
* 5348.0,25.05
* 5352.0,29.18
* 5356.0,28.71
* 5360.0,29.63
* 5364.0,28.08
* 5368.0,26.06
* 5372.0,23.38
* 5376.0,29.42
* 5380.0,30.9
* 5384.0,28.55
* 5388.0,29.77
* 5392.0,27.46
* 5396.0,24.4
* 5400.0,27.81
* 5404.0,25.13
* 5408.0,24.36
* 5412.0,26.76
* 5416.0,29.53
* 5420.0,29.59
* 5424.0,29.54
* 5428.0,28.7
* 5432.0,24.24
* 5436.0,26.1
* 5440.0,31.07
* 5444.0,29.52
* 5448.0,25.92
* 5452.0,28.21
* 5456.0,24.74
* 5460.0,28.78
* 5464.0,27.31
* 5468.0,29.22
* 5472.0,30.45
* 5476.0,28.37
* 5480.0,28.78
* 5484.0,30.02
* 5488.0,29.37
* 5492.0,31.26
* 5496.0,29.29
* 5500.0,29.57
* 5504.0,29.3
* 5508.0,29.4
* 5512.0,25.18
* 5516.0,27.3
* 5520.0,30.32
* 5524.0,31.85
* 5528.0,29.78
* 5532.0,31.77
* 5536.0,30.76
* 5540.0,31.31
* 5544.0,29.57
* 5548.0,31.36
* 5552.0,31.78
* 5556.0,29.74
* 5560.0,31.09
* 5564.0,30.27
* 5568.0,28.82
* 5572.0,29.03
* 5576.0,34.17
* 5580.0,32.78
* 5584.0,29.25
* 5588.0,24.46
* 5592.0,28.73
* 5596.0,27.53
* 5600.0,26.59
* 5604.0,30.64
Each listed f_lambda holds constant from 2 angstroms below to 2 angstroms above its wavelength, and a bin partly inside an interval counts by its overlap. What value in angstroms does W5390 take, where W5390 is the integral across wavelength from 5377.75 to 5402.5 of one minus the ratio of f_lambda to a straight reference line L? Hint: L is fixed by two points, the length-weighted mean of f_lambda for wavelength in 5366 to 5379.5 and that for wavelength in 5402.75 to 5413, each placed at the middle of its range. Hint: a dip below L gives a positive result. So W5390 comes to -1.9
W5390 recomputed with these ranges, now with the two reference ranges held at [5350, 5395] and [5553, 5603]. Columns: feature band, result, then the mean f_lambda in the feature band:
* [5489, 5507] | -0.5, 29.8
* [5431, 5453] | 0.8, 27.6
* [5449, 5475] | 0.6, 28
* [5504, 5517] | 0.6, 27.6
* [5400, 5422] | 1.0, 27.1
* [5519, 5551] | -1.9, 30.9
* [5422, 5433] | 0.3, 27.8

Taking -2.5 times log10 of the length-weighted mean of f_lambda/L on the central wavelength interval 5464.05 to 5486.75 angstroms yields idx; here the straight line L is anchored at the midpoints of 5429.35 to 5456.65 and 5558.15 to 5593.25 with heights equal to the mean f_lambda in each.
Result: -0.05 mag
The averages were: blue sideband 27.3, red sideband 29.9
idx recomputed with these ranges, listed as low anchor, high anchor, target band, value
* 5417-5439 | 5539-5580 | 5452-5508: 0.00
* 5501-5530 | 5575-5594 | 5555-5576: -0.03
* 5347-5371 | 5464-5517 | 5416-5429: -0.04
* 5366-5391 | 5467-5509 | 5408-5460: 0.04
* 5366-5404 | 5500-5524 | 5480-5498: -0.05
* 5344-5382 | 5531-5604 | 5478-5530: 0.00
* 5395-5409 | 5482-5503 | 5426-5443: -0.02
